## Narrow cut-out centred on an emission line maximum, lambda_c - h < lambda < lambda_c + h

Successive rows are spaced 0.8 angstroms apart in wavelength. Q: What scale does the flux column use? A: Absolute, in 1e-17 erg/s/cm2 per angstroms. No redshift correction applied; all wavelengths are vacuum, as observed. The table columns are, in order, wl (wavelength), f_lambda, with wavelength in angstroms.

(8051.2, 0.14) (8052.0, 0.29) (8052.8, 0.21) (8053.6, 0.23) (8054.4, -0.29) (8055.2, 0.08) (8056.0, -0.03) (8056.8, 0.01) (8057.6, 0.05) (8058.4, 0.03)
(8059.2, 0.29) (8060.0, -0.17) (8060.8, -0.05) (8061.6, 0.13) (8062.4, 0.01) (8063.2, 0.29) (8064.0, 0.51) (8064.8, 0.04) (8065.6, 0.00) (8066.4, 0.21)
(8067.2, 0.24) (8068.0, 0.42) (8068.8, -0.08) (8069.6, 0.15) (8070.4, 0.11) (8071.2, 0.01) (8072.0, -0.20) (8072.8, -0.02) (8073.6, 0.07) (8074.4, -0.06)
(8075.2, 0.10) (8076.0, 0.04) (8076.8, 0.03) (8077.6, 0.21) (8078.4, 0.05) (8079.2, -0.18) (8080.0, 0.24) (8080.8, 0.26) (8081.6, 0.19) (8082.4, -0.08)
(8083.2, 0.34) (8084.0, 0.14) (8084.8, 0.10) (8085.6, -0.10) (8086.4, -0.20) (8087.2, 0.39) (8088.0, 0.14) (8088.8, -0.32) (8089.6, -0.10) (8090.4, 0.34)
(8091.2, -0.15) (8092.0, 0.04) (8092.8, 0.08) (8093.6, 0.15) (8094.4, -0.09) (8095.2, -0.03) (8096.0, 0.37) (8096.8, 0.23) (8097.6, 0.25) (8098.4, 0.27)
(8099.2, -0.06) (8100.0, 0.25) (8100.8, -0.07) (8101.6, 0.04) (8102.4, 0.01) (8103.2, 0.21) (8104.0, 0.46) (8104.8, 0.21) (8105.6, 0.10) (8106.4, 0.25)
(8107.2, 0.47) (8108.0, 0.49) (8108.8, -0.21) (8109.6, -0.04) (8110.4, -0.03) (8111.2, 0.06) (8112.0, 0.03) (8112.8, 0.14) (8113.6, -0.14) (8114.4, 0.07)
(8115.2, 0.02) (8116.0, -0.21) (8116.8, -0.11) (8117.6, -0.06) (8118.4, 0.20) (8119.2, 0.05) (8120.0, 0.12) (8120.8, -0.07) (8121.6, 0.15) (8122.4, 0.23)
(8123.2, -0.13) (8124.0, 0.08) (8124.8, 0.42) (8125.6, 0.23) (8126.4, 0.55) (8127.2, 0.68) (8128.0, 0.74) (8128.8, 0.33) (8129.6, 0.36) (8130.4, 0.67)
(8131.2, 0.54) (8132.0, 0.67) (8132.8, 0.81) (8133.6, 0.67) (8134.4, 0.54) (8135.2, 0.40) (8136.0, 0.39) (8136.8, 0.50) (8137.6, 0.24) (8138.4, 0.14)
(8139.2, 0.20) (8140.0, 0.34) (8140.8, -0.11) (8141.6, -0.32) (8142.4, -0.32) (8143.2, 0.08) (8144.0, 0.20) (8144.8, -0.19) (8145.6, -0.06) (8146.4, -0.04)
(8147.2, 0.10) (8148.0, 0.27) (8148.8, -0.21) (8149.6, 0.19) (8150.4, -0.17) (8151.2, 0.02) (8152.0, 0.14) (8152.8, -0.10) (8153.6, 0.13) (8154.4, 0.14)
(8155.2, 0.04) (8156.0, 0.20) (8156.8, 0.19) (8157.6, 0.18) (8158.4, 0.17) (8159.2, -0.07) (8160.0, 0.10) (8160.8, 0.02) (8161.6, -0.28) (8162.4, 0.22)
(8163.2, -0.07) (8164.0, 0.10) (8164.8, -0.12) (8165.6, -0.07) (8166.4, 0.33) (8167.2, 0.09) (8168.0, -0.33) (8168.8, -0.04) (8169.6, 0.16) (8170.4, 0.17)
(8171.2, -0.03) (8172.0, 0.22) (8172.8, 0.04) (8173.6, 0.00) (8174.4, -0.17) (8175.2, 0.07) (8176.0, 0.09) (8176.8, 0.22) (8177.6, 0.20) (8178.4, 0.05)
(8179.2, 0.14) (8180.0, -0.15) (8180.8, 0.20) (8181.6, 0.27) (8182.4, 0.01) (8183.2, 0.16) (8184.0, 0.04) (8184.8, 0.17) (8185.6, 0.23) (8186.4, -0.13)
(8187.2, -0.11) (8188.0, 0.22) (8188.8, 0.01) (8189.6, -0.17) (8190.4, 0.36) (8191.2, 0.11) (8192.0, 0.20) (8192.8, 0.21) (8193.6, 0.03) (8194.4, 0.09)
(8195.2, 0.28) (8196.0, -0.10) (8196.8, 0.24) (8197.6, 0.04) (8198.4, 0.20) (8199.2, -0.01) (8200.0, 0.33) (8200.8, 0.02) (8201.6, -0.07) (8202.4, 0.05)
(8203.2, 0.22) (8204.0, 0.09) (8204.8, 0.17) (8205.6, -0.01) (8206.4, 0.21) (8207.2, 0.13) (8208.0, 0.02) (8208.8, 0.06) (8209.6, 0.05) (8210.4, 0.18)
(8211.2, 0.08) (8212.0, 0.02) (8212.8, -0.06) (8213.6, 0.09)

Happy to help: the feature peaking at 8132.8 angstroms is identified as [O II] 3727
